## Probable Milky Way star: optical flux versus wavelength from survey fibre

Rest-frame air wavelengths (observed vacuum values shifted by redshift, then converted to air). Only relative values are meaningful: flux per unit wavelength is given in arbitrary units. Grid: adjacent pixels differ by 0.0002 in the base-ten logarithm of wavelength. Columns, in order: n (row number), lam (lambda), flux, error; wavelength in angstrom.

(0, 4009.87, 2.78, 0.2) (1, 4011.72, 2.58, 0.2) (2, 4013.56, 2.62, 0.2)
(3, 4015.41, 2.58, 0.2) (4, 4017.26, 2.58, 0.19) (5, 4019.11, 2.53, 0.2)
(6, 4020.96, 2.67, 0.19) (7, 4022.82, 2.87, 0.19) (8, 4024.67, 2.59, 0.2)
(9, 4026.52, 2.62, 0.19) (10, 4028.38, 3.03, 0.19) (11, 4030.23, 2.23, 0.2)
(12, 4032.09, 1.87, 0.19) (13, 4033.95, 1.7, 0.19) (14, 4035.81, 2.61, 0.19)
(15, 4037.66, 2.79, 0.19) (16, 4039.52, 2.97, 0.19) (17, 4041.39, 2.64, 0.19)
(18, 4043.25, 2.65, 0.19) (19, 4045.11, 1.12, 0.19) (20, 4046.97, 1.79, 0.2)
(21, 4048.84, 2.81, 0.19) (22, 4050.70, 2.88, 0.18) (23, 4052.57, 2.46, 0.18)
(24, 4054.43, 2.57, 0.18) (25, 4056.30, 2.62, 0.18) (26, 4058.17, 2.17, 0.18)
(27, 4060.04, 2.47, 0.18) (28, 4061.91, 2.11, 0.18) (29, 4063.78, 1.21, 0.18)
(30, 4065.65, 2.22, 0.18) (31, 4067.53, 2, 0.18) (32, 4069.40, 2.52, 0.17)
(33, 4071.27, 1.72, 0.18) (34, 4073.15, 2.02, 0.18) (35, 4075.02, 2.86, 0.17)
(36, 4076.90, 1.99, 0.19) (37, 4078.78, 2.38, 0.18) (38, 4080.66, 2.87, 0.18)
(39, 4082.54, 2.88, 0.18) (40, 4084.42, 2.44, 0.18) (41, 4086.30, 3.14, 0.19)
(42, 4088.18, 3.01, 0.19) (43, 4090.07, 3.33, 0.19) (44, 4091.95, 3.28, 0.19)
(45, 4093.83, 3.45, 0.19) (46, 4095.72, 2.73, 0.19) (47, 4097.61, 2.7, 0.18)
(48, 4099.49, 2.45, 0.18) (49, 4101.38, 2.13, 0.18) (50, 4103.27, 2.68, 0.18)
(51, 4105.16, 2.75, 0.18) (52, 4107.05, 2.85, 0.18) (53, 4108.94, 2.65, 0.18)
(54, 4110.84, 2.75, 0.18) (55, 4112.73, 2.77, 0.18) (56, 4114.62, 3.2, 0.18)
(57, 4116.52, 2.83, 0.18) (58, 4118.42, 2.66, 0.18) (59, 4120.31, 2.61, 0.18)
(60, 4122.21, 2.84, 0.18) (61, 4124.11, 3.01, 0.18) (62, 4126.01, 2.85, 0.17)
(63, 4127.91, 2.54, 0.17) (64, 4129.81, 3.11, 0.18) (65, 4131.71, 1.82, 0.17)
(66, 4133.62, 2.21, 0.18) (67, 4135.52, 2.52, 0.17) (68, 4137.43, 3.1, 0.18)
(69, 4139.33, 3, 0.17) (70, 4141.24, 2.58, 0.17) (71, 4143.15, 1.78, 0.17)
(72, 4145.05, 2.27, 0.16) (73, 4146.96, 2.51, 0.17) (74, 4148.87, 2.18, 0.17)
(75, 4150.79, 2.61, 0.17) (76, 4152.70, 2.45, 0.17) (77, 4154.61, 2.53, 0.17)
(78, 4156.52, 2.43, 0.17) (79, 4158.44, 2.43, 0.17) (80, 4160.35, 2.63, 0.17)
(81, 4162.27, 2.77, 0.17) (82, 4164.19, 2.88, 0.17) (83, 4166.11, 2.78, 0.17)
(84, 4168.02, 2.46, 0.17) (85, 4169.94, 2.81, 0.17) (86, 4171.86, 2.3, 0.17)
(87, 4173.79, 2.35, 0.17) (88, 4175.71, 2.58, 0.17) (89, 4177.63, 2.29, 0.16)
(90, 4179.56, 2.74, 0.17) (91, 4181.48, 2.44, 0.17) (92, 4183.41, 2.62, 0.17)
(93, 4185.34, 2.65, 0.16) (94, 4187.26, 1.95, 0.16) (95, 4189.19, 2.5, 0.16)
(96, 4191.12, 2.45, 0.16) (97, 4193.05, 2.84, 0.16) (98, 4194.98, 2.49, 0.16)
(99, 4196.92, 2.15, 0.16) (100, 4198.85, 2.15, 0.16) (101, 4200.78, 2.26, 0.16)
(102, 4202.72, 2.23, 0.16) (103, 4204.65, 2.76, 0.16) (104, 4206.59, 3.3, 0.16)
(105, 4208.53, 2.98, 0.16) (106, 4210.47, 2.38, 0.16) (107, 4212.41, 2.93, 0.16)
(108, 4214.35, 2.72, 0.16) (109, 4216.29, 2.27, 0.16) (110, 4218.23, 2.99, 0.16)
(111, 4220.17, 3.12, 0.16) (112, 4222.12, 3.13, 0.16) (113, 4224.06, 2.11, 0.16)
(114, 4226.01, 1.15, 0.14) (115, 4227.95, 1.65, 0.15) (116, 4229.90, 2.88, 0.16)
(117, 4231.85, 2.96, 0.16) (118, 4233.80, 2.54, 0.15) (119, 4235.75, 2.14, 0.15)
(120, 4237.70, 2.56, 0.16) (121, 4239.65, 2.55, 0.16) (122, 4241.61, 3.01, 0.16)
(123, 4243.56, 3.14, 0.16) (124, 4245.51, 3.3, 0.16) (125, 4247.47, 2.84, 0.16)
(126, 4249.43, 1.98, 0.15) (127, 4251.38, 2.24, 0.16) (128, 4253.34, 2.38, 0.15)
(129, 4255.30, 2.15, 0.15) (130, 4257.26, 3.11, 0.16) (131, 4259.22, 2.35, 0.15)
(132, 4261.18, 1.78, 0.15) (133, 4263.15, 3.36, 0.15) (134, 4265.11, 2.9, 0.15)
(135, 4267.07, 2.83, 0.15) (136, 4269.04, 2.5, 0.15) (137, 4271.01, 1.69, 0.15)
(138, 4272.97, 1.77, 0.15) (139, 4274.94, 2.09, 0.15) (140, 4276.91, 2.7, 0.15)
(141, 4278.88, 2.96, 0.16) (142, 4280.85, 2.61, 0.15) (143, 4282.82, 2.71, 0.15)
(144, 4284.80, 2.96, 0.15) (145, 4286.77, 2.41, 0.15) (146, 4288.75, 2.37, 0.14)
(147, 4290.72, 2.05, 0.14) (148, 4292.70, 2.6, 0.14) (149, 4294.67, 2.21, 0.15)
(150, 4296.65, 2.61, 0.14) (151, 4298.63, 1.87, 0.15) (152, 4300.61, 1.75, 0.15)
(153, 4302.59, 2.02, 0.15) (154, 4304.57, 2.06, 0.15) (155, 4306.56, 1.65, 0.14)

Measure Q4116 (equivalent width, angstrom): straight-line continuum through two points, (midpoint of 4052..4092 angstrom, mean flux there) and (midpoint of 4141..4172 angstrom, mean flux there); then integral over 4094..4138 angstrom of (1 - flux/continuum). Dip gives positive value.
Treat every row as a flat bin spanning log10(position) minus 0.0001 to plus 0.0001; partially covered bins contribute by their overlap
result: -3.9 angstrom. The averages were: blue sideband 2.45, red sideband 2.5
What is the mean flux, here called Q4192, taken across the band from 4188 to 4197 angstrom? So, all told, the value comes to 2.5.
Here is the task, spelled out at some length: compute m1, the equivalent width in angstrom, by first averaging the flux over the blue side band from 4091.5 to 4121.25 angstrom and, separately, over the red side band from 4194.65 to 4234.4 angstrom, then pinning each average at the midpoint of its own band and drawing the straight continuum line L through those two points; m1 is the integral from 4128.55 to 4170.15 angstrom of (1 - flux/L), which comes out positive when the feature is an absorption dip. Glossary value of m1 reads 2.2 angstrom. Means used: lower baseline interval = 2.77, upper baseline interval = 2.53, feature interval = 2.53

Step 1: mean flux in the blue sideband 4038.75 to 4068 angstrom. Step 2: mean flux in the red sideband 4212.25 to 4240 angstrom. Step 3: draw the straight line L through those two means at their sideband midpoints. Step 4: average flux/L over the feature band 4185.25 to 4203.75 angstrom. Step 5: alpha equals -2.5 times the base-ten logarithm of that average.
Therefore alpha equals 0.05 mag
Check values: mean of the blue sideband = 2.29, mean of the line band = 2.36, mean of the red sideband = 2.5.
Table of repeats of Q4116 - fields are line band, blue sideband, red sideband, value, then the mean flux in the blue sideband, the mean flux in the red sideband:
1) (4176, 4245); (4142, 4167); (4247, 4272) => -2.2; 2.48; 2.46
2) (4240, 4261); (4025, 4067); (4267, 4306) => -2.6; 2.34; 2.32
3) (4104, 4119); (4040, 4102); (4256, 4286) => -1.9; 2.48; 2.55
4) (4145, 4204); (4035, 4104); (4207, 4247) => 2.6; 2.5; 2.64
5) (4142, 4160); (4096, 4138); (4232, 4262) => 1.9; 2.68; 2.55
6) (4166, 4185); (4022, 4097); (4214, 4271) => 0.0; 2.49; 2.56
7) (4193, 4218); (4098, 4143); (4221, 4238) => -1.7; 2.68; 2.34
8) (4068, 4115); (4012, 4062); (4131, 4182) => -3.9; 2.47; 2.5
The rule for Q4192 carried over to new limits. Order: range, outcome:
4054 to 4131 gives 2.62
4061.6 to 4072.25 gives 1.95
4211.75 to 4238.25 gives 2.51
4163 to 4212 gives 2.54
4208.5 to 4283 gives 2.54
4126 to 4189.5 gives 2.51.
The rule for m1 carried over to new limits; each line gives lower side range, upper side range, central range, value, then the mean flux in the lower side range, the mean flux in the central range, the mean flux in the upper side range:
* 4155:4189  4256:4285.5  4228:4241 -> -0.03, 2.53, 2.55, 2.55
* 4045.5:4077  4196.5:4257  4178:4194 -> -0.22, 2.25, 2.51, 2.56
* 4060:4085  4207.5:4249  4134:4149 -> -0.50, 2.25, 2.5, 2.63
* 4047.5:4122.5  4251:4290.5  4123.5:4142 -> -0.73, 2.59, 2.67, 2.49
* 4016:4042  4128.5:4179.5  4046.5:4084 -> 3.01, 2.55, 2.34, 2.52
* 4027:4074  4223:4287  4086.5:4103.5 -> -3.98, 2.29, 2.88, 2.5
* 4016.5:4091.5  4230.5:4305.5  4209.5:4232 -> -0.33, 2.45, 2.51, 2.48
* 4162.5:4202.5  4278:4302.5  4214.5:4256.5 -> -1.51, 2.48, 2.54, 2.41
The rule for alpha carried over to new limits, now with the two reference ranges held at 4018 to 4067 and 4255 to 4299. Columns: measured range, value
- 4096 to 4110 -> -0.09 mag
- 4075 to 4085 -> -0.06 mag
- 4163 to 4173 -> -0.09 mag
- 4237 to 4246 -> -0.18 mag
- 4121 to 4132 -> -0.14 mag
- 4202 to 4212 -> -0.13 mag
